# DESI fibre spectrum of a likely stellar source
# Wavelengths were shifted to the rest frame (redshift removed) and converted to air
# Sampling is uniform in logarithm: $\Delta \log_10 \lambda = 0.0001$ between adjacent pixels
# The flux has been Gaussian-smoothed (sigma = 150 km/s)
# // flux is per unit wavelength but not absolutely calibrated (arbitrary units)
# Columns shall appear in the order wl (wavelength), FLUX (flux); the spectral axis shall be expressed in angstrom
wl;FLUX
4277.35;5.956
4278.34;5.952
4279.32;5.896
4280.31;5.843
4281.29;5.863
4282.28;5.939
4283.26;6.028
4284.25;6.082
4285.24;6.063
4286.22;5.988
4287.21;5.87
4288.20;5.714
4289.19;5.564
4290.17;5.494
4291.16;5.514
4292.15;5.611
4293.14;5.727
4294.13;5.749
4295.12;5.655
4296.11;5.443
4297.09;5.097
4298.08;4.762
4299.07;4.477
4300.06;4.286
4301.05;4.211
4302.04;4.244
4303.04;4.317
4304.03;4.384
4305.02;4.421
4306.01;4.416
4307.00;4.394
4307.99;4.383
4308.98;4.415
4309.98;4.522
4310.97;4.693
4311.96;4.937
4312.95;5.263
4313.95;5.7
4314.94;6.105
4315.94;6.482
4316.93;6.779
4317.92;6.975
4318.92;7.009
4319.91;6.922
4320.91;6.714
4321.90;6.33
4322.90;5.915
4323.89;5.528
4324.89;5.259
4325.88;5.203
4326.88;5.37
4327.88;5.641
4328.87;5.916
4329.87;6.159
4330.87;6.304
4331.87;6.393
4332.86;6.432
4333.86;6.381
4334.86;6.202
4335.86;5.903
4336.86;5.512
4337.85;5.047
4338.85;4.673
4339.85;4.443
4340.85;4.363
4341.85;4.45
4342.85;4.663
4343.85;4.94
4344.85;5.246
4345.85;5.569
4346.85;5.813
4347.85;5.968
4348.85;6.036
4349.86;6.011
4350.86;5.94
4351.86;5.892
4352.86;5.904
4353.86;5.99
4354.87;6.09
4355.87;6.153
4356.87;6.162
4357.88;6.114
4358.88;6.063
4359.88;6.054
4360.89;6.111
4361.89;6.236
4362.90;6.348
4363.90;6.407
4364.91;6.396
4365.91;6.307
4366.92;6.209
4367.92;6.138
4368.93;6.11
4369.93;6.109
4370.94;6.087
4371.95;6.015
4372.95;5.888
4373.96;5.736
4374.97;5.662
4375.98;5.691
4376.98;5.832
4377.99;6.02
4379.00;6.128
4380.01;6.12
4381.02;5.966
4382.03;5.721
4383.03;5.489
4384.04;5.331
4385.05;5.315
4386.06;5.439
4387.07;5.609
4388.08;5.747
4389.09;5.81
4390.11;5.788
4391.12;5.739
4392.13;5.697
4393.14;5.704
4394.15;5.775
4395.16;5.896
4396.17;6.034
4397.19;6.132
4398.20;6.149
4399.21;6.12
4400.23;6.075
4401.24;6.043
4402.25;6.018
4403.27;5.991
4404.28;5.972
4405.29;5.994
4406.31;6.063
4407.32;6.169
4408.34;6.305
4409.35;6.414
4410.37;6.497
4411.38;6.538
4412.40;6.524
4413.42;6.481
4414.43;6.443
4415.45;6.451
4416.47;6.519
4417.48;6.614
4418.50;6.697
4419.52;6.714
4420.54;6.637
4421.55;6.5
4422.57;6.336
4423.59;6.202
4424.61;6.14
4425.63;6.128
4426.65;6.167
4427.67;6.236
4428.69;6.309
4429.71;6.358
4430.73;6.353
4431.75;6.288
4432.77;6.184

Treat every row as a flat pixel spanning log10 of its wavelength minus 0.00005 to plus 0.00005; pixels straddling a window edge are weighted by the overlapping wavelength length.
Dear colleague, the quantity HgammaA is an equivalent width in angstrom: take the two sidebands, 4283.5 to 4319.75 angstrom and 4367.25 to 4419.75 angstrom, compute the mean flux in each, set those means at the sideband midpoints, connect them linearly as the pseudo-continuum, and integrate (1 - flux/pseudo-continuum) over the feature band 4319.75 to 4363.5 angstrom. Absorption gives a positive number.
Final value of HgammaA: -1.1 angstrom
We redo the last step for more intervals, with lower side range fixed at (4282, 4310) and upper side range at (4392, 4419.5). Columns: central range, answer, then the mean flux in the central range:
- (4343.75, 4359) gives -0.6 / 5.89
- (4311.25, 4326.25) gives -2.0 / 6.06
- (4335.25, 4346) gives 1.1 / 4.98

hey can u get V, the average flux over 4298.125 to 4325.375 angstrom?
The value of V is 5.29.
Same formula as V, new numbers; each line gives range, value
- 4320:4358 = 5.71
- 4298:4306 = 4.37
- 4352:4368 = 6.16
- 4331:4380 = 5.84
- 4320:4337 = 5.98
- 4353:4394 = 5.94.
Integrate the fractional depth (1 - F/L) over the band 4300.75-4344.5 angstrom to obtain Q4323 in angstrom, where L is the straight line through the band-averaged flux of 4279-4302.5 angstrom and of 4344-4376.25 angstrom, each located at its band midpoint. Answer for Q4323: 2.2 angstrom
